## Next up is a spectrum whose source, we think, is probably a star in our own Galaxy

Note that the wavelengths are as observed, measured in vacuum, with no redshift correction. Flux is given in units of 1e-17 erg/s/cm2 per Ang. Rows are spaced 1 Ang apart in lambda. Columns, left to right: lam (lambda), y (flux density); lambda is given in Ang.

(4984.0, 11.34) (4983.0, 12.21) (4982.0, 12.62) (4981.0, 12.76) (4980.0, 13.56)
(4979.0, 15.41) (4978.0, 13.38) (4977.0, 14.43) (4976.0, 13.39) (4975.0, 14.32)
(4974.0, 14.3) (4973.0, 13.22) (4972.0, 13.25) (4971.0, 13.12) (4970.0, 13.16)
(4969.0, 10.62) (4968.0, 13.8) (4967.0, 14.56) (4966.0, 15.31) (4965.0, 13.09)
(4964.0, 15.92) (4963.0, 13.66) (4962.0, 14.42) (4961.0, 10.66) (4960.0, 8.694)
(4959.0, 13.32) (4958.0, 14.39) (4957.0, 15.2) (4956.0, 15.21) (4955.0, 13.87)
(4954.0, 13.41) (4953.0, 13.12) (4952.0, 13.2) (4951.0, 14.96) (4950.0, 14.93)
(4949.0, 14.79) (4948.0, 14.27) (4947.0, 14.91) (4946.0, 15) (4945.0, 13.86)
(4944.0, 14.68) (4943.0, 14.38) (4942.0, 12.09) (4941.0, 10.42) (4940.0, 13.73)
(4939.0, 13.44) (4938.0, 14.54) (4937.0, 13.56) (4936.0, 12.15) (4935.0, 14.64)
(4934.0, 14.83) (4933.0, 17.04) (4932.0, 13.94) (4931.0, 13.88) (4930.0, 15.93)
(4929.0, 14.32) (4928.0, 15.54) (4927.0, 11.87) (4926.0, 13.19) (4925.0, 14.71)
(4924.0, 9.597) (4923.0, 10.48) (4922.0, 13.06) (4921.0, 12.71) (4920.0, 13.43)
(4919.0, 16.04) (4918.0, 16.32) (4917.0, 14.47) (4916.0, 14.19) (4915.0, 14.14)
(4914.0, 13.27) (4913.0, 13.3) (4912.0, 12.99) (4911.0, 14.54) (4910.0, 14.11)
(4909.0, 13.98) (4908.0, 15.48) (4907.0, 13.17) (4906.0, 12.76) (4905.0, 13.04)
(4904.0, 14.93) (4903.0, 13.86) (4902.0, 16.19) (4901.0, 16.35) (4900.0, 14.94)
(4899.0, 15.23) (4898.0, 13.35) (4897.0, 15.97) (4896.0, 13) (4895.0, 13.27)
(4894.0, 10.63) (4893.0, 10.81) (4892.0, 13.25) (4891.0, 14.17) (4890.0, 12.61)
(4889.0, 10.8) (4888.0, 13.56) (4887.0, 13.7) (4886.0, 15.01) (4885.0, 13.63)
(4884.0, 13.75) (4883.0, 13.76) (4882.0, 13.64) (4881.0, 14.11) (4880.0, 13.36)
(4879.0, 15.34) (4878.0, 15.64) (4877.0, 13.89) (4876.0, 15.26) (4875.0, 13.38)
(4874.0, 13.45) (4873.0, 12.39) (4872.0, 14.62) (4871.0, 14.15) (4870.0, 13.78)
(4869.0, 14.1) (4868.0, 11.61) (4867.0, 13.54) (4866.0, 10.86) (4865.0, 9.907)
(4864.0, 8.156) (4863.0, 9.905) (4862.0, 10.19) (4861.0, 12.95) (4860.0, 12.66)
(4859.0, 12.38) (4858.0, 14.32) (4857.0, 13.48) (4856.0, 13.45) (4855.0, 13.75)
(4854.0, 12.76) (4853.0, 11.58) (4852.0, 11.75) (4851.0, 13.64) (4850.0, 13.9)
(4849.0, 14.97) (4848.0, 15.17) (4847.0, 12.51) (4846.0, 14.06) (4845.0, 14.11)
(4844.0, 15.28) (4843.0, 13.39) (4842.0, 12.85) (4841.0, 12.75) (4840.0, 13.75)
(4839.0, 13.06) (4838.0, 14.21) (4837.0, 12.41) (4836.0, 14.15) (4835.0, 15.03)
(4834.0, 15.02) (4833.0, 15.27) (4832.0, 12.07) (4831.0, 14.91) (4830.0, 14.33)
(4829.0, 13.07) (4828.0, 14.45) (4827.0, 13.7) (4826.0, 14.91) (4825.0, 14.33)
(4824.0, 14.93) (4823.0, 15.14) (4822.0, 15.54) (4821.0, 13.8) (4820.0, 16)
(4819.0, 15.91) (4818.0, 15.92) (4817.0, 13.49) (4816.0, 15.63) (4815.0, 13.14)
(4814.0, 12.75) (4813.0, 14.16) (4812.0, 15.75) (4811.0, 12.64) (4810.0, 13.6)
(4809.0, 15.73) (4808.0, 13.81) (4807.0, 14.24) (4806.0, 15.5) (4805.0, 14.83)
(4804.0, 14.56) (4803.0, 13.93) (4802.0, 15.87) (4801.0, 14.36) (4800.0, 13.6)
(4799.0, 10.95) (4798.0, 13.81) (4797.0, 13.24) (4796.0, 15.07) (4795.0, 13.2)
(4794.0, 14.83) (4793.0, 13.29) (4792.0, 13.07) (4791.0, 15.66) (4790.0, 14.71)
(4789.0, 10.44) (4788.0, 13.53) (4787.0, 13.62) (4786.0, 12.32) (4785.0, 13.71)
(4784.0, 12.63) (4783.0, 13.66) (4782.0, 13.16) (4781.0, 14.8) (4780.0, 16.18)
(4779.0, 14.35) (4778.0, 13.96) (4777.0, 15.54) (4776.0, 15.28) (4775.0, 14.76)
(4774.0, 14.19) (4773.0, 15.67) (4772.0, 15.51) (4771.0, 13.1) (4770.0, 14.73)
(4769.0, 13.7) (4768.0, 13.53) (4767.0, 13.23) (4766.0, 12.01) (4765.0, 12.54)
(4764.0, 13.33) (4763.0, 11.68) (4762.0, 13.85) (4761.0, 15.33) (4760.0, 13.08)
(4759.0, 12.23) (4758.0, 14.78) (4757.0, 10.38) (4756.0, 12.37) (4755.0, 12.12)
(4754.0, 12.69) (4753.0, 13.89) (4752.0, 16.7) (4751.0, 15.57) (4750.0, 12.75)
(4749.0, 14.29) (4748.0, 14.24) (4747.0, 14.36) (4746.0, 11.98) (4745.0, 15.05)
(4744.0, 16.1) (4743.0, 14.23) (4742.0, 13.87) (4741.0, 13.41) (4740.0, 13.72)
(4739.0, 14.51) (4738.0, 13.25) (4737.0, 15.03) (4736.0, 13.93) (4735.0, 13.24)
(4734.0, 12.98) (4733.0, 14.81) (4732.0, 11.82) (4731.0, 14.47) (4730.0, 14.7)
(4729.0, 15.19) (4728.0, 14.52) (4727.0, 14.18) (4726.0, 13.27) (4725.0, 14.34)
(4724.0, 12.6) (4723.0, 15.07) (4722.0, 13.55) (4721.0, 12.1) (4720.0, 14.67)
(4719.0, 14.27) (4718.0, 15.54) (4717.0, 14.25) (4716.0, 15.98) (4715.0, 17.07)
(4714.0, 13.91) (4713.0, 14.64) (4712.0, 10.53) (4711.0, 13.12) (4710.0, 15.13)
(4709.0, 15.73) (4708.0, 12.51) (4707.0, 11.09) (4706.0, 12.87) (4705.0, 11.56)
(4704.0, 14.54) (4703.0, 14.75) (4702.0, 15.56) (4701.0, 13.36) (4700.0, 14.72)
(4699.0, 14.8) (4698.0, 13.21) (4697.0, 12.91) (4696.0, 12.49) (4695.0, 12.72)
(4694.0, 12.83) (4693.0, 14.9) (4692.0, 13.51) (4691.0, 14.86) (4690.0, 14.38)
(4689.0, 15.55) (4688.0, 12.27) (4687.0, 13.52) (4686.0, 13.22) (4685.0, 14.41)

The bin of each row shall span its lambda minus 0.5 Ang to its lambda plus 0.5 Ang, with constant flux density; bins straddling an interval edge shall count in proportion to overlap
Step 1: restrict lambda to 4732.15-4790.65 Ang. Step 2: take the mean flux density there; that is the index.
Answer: 13.8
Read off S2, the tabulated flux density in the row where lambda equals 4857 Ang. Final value 13.48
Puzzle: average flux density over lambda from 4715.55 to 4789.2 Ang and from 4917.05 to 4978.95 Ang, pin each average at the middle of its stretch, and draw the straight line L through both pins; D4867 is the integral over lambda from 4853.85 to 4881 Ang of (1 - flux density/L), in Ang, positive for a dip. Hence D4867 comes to 1.7 Ang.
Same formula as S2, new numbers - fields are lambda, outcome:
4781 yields 14.8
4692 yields 13.51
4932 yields 13.94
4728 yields 14.52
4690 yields 14.38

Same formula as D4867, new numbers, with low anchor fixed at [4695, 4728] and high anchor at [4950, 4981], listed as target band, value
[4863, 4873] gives 1.1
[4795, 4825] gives -1.3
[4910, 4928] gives 0.2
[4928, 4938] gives -0.6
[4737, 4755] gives -0.4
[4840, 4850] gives -0.1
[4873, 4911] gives -0.4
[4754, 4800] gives 0.7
